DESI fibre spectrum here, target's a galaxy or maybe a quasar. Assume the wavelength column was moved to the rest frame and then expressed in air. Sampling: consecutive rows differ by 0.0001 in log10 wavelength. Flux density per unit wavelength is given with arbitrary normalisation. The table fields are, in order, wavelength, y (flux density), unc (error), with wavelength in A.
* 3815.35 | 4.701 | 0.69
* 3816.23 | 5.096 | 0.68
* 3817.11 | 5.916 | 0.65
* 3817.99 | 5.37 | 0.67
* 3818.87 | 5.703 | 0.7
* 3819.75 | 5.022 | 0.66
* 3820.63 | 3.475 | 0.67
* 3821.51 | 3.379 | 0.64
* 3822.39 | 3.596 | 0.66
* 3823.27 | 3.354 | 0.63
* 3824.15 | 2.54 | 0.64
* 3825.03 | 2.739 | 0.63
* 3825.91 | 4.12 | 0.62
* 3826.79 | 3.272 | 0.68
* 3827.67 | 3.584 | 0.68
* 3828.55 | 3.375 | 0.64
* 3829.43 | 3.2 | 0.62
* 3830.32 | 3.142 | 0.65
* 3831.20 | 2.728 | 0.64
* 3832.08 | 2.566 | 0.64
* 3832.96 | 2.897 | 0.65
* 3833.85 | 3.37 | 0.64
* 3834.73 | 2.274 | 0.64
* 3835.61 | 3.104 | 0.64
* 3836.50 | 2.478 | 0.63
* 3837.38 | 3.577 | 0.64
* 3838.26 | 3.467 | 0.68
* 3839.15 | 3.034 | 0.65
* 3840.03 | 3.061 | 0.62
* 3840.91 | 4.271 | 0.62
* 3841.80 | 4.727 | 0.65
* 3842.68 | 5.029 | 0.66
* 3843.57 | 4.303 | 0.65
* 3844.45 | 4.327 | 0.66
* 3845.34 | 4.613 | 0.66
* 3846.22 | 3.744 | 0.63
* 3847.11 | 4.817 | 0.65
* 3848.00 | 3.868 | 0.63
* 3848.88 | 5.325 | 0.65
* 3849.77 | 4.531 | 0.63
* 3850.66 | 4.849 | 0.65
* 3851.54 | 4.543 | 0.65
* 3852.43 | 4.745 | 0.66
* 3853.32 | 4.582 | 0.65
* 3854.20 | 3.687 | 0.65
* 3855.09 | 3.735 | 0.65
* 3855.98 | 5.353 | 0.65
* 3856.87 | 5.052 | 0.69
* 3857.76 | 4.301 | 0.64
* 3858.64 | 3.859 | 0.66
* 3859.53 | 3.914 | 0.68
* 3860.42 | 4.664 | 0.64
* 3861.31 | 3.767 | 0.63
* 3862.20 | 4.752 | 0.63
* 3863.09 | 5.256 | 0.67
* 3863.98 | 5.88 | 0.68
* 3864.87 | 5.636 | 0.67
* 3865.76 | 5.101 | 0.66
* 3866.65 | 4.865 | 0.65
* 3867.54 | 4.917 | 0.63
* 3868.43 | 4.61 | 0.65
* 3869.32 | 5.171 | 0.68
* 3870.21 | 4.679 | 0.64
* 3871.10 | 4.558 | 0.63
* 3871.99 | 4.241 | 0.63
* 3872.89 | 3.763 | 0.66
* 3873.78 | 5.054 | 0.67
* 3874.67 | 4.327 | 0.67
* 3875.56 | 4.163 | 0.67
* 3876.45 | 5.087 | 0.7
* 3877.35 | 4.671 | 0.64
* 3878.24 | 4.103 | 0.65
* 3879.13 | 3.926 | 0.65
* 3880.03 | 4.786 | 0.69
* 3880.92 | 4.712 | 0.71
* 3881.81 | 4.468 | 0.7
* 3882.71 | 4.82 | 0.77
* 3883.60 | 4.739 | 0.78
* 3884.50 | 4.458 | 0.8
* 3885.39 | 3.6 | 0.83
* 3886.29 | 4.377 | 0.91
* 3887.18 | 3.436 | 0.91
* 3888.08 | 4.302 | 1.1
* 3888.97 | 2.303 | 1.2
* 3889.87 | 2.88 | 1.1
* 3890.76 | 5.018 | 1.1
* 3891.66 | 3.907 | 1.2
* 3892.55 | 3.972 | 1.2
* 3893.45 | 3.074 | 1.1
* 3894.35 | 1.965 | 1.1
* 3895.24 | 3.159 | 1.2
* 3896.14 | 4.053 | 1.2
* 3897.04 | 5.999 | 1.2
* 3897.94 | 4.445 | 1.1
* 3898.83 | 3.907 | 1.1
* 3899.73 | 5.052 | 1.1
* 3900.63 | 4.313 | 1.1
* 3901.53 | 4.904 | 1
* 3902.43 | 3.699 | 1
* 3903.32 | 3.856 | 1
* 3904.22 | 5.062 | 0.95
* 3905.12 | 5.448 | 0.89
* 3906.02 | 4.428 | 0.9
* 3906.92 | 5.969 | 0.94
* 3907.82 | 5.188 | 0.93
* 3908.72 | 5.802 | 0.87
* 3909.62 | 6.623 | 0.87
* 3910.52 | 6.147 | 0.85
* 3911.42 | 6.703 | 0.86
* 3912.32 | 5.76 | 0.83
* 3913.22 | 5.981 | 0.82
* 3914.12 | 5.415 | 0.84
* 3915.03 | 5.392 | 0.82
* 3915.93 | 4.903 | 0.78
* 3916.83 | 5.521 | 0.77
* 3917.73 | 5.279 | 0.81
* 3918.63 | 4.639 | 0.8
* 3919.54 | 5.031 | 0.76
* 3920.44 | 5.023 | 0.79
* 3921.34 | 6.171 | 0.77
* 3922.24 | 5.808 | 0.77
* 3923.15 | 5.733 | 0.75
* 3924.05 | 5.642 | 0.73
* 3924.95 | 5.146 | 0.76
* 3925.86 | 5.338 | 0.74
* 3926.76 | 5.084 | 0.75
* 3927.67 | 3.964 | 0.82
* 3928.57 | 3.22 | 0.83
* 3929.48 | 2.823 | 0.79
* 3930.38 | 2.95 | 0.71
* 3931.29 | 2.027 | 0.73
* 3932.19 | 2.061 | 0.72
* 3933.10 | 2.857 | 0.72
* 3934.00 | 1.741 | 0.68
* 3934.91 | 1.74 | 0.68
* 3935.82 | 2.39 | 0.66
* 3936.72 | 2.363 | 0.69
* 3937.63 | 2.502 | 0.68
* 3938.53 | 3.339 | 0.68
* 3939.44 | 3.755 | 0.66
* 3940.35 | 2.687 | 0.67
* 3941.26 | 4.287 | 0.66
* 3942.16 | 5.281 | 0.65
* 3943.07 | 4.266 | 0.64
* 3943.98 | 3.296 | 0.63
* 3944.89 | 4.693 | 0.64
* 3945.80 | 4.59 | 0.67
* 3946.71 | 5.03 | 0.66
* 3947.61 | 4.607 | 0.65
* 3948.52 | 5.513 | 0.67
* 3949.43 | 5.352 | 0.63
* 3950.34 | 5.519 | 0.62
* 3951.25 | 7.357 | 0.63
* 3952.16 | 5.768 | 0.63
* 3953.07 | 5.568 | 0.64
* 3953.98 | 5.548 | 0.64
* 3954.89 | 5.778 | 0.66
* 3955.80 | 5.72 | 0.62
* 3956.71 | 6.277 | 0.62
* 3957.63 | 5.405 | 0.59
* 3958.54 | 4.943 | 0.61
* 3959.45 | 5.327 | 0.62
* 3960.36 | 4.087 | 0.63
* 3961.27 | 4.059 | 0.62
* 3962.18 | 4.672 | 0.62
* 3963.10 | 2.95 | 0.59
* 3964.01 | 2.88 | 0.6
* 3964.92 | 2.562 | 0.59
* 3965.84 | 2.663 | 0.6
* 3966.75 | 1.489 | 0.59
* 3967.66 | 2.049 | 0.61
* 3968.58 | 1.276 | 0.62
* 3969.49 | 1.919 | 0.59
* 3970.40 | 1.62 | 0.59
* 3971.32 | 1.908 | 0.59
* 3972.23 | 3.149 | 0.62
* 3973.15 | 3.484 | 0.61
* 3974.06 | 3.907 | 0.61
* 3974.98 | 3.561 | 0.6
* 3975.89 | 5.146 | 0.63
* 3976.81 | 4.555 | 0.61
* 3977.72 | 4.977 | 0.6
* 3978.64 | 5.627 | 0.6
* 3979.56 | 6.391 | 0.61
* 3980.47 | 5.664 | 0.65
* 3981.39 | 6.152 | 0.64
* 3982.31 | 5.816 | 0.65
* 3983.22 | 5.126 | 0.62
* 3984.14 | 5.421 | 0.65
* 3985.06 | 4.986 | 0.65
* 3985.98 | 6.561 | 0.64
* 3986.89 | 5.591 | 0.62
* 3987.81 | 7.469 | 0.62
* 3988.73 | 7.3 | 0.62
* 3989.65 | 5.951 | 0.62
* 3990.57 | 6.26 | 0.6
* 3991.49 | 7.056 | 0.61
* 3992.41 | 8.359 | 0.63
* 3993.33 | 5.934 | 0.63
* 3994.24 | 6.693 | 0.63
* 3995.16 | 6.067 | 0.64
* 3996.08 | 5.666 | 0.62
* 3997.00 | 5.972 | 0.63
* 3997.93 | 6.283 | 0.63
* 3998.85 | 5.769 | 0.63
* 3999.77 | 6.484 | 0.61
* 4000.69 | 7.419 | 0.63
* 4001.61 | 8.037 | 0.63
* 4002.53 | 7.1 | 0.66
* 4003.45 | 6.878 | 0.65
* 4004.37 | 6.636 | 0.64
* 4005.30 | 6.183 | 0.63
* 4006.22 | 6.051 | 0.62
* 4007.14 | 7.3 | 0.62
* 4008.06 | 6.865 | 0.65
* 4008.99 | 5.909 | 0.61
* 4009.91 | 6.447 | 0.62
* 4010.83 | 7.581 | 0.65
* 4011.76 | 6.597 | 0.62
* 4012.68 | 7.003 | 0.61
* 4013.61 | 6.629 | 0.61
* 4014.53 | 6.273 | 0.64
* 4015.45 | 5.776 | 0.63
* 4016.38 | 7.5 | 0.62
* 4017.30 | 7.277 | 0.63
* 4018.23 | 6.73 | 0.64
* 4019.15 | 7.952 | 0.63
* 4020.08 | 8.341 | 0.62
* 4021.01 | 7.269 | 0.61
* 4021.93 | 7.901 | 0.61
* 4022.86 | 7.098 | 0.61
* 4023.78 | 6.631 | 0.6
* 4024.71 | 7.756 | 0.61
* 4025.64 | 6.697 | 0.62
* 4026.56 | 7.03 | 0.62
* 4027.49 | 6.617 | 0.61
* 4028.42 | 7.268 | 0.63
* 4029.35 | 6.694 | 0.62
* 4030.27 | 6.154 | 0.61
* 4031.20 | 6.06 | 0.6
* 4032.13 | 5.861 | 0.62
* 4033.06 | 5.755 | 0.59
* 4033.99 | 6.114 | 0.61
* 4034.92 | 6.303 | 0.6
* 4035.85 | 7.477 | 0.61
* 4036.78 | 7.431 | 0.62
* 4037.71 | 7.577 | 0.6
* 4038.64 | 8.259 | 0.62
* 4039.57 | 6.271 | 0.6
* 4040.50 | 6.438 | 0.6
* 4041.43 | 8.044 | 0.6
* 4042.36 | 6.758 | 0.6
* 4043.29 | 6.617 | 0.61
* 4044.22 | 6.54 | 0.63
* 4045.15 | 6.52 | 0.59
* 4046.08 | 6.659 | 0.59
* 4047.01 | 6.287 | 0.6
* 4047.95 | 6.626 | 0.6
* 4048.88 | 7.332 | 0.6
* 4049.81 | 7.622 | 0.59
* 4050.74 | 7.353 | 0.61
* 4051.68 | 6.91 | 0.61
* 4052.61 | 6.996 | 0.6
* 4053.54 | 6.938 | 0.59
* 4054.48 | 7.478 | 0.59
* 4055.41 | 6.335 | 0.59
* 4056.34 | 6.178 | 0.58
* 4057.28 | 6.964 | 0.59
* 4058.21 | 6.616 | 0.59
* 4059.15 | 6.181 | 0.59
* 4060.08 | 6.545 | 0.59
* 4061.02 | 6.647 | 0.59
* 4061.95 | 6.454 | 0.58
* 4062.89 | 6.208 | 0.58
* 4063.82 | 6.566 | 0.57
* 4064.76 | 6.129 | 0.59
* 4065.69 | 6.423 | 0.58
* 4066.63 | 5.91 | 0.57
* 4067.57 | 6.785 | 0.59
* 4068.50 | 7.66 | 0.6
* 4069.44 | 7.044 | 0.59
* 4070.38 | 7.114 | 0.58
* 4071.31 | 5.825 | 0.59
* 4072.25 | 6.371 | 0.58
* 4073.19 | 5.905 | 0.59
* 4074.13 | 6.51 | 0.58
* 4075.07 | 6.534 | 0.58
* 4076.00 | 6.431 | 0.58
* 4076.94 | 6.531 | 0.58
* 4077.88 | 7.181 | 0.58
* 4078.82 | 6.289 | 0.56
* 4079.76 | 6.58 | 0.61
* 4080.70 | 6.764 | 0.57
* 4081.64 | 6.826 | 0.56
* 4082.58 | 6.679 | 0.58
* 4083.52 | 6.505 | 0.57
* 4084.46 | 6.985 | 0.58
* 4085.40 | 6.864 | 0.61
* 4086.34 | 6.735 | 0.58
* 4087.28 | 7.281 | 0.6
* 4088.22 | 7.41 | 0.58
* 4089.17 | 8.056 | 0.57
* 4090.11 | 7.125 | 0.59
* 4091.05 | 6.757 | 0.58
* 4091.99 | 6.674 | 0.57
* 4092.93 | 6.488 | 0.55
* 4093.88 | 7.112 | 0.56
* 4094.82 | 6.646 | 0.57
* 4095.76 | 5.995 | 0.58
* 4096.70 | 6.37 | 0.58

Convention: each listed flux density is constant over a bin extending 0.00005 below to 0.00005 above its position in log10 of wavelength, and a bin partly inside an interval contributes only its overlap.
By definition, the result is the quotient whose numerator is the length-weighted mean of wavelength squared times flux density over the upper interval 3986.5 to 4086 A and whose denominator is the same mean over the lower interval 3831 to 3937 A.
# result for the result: 1.68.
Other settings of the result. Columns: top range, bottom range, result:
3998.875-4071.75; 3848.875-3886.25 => 1.62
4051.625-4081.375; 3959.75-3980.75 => 1.97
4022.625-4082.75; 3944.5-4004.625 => 1.35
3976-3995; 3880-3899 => 1.59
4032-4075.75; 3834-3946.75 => 1.68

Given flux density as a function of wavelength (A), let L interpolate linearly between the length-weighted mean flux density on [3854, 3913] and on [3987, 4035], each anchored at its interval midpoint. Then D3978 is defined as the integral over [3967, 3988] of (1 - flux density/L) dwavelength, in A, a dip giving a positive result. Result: 6.2 A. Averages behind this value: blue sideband 4.56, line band 4.39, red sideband 6.74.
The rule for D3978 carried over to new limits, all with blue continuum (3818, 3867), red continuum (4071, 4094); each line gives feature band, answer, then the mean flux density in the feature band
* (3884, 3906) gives 2.7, 4.06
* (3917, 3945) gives 6.1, 3.91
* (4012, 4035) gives -2.9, 6.83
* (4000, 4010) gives -1.6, 6.81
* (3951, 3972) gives 5.5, 3.95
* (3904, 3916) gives -2.2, 5.66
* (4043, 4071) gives -1.2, 6.72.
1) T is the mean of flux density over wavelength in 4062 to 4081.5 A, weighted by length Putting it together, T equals 6.54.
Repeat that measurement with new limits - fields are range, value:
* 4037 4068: 6.77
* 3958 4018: 5.41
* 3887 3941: 4.3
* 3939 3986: 4.43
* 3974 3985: 5.23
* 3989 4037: 6.75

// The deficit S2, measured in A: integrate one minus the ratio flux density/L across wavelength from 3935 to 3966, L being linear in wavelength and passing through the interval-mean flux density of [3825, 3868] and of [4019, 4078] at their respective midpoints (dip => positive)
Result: 5.9 A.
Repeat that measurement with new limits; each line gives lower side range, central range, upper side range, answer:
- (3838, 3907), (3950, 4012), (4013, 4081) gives 5.79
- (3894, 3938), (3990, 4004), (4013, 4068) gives -1.55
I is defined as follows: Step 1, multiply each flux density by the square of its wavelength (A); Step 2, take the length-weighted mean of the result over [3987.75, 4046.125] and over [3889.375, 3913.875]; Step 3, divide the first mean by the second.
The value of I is 1.53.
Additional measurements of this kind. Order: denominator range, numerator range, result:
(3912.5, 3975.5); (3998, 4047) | 1.72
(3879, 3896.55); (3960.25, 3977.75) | 0.83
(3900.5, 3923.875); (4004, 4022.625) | 1.36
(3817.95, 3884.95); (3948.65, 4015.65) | 1.39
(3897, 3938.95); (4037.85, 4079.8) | 1.59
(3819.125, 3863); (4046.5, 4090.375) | 1.95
